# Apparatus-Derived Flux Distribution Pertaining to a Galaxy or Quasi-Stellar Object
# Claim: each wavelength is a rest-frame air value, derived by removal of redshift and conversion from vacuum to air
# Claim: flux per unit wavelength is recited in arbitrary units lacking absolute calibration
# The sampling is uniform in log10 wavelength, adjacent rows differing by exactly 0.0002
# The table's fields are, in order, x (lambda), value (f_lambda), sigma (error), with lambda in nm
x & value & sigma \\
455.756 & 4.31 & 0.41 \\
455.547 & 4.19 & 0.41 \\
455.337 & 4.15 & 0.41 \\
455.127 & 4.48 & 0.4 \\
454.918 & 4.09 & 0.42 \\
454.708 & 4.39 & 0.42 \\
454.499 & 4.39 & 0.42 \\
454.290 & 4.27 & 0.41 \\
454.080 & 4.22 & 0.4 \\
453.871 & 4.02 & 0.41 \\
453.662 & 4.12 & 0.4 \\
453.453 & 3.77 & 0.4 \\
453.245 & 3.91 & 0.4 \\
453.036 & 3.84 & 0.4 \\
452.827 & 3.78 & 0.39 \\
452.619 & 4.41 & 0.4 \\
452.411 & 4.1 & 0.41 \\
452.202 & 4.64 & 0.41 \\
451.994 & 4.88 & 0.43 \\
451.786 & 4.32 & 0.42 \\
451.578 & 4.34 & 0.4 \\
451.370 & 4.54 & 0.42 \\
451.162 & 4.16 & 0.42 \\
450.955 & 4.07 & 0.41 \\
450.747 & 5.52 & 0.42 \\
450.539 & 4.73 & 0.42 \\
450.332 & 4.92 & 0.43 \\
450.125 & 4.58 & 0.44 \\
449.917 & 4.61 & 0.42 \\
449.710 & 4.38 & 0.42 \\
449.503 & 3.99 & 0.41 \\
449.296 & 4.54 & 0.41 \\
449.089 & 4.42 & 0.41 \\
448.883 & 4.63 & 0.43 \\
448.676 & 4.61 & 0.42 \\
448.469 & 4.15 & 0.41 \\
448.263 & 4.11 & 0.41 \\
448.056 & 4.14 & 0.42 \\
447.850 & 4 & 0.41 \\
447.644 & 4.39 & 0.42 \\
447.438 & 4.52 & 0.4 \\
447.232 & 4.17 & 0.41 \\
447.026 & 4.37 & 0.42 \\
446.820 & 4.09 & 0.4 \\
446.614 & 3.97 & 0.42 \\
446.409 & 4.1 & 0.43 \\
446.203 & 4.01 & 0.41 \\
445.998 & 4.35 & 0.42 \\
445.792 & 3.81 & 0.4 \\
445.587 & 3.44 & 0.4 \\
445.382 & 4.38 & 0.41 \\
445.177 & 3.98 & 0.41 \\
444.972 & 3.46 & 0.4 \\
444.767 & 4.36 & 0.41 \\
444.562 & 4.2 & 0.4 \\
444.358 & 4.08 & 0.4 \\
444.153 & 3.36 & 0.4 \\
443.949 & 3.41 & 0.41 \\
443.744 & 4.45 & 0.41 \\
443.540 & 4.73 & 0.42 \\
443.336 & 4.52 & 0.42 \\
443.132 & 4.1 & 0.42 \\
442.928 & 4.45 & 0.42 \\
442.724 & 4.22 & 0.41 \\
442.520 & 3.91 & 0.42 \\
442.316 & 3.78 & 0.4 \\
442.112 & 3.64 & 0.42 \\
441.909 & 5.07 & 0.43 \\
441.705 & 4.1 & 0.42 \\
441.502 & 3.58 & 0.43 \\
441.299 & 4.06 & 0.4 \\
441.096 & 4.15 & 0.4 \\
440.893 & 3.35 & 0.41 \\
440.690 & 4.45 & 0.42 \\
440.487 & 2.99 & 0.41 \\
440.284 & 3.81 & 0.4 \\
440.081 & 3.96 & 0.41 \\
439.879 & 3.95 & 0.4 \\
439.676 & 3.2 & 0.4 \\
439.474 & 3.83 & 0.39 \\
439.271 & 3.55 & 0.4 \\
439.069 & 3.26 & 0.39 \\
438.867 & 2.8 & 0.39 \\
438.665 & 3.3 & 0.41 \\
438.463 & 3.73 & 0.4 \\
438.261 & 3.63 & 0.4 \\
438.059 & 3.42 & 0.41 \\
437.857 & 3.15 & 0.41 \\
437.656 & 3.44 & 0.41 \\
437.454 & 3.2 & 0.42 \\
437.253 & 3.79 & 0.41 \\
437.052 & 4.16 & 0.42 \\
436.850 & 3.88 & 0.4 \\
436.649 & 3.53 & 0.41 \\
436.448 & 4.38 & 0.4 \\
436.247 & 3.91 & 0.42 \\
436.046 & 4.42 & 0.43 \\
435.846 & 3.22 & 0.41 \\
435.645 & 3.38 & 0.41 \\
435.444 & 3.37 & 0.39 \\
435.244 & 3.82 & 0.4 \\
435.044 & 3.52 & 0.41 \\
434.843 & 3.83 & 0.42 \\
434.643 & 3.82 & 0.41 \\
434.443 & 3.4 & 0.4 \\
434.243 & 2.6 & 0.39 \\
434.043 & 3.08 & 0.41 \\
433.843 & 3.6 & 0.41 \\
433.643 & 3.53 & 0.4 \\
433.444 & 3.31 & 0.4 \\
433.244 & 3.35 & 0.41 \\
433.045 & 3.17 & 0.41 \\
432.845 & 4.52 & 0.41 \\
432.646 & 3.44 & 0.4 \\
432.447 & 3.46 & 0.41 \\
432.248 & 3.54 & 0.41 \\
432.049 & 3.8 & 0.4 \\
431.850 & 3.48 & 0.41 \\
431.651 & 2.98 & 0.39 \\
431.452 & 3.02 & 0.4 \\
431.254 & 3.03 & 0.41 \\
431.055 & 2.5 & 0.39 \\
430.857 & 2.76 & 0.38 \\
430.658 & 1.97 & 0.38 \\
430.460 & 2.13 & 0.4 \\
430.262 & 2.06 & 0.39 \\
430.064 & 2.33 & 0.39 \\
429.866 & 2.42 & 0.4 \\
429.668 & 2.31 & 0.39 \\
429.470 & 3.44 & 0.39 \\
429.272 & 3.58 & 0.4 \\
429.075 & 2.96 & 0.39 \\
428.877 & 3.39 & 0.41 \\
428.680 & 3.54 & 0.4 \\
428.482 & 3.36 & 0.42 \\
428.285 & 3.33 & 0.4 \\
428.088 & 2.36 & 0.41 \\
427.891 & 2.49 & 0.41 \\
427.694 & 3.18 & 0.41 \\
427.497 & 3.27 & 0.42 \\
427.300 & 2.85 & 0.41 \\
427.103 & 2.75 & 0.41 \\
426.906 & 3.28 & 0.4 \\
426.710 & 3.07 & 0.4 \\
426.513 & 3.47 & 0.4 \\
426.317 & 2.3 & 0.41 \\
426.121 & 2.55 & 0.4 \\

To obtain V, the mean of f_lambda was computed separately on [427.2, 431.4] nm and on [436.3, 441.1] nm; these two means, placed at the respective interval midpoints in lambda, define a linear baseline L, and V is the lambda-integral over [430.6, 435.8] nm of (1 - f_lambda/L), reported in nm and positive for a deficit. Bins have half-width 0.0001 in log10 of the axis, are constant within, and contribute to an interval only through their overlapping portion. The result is -0.29 nm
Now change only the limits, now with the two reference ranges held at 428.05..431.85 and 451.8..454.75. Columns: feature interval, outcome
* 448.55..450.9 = -0.37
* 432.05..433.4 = -0.26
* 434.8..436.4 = -0.27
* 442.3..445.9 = -0.38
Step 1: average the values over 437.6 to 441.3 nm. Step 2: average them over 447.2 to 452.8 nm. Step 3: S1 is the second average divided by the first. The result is 1.24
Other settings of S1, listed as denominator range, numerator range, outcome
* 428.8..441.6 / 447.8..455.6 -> 1.28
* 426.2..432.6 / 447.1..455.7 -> 1.47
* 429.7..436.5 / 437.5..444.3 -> 1.17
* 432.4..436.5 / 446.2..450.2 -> 1.20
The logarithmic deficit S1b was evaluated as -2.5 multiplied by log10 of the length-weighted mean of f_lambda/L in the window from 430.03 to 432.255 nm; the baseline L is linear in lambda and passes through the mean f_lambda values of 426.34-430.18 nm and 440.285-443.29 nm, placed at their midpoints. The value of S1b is 0.16 mag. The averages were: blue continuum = 3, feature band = 2.78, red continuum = 3.99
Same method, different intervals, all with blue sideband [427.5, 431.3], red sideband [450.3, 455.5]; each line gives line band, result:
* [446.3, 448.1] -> -0.067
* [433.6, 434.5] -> -0.039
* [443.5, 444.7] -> -0.074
